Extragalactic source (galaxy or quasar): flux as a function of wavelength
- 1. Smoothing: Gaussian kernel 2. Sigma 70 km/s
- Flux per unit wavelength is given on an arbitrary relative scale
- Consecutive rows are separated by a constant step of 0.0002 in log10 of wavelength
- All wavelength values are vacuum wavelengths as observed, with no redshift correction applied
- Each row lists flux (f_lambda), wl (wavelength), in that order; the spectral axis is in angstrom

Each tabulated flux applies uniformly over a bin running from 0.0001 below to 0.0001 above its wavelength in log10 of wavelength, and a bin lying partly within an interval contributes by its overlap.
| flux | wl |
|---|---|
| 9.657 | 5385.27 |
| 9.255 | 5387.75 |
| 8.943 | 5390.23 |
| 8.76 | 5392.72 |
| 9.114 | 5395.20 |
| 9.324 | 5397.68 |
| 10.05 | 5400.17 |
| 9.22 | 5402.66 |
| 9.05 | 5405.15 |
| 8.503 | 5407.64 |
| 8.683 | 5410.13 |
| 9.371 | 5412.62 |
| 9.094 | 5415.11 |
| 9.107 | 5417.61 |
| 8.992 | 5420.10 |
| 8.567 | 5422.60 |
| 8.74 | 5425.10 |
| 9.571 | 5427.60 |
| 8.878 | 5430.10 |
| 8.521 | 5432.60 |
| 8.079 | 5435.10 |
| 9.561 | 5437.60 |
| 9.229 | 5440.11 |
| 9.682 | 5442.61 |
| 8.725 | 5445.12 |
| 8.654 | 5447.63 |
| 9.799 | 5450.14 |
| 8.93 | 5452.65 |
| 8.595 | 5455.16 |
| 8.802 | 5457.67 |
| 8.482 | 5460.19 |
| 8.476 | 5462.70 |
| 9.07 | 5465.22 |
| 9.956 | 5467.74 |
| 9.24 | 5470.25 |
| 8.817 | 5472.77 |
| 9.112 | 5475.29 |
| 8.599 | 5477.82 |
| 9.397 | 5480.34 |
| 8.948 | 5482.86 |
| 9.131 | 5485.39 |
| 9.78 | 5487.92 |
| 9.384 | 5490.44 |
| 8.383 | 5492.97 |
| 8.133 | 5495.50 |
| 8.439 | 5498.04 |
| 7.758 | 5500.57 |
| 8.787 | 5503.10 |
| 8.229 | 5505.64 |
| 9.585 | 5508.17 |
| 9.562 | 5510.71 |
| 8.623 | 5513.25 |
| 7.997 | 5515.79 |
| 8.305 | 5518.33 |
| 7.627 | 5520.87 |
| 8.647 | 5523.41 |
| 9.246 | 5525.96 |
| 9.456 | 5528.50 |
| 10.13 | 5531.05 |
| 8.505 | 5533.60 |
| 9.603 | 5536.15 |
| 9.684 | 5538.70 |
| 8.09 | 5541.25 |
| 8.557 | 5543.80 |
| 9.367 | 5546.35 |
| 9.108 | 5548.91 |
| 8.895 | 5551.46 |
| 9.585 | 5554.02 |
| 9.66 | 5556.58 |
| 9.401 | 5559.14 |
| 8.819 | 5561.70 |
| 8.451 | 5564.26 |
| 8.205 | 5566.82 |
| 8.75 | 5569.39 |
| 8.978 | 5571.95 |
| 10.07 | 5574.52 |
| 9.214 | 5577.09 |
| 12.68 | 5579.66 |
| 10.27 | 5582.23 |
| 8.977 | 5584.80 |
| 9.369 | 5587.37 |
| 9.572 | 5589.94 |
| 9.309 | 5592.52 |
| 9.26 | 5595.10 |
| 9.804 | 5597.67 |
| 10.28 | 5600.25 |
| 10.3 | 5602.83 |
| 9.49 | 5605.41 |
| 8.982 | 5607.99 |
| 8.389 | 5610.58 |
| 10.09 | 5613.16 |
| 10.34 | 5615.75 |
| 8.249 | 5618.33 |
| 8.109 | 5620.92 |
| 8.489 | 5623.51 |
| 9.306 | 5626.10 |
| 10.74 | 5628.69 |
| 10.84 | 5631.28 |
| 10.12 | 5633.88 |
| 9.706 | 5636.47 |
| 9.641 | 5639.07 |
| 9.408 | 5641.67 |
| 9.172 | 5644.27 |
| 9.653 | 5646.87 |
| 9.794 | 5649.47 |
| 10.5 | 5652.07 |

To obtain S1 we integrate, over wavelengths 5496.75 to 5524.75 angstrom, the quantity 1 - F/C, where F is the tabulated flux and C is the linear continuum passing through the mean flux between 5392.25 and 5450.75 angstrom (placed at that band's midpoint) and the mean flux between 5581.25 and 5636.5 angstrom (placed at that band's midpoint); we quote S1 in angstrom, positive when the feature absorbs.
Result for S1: 2.3 angstrom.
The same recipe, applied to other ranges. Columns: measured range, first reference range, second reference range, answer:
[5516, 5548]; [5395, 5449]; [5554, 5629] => 1.3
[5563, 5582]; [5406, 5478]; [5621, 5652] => -0.2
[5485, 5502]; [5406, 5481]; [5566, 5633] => 0.9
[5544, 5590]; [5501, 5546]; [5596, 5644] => -1.1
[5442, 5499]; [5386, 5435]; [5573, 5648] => 1.5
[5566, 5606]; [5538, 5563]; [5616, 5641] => -1.7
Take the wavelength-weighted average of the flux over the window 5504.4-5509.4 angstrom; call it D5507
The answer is 8.92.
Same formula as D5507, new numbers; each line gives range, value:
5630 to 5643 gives 9.93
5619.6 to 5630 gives 9.16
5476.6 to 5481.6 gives 9.01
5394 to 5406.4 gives 9.35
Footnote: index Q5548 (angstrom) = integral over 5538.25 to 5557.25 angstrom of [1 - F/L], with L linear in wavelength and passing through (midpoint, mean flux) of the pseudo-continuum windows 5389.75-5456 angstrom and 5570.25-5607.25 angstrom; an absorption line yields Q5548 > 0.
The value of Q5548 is 1.06 angstrom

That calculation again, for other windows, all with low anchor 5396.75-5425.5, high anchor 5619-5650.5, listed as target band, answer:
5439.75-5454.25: 0.0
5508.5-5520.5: 0.9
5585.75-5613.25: -0.1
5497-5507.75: 1.0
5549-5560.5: 0.0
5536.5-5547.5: 0.4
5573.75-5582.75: -1.1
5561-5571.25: 0.9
